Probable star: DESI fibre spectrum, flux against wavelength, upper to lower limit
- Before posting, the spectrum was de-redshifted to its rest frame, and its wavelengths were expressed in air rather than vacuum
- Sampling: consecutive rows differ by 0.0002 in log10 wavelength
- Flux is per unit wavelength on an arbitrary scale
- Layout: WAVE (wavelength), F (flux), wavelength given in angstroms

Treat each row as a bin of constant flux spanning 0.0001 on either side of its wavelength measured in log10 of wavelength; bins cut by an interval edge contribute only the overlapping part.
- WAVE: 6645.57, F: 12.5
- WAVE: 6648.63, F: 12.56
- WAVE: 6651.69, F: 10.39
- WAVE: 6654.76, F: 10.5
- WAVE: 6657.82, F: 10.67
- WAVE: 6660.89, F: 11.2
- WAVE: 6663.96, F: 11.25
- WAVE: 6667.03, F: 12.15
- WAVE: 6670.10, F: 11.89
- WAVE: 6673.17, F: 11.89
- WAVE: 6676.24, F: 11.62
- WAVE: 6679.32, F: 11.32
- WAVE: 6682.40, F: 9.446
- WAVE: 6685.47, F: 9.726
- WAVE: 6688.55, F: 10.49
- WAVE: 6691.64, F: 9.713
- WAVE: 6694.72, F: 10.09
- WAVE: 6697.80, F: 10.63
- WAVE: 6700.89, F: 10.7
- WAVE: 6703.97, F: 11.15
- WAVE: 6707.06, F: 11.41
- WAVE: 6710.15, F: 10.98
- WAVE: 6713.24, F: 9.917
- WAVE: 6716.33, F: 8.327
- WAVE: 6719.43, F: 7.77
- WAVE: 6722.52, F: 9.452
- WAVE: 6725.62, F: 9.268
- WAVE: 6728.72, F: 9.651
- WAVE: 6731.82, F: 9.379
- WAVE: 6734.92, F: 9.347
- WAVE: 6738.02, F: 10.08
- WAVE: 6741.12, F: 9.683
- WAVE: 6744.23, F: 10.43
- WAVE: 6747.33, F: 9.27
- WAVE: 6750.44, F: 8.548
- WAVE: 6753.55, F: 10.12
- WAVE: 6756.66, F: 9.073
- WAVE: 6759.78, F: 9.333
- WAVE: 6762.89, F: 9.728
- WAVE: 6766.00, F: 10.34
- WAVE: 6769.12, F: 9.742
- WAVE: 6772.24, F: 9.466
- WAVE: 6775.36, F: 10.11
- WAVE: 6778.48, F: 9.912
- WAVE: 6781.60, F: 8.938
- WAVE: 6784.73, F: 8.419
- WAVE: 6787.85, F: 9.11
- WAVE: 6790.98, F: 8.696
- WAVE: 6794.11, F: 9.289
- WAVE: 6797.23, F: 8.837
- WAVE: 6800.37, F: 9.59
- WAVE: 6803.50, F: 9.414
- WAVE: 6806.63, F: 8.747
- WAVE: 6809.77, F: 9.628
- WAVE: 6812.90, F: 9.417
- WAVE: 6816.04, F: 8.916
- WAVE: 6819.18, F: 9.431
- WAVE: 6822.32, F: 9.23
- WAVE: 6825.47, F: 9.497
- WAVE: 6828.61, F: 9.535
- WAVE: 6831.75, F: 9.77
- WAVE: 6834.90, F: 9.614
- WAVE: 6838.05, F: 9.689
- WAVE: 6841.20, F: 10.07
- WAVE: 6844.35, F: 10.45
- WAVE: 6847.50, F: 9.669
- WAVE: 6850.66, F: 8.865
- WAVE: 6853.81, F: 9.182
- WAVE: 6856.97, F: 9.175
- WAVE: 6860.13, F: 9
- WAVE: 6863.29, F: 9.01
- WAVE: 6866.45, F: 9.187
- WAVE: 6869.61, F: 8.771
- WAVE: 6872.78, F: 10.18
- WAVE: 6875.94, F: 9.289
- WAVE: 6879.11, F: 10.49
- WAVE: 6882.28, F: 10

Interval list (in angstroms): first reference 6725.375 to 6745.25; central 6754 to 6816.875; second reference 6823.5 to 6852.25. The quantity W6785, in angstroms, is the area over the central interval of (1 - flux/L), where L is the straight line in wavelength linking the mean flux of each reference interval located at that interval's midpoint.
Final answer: 2.18 angstroms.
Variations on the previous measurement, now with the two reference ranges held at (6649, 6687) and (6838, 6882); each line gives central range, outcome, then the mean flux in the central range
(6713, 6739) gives 3.4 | 9.19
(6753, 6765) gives 0.9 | 9.55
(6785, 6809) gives 2.2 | 9.08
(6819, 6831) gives 0.4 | 9.45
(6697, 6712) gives -0.3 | 11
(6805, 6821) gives 1.1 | 9.23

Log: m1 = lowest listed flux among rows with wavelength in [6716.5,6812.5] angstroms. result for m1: 7.77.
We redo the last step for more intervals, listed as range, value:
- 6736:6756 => 8.548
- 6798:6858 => 8.747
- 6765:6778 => 9.466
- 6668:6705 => 9.446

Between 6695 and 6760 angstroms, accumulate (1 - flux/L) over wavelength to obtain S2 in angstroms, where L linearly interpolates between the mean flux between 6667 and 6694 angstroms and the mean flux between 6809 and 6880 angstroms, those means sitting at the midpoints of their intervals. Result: 4.3 angstroms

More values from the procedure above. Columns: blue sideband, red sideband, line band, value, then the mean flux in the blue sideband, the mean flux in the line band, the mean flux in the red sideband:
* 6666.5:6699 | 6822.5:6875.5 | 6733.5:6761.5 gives 2.0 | 10.8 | 9.55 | 9.47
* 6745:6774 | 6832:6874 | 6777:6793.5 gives 0.9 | 9.54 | 9.02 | 9.45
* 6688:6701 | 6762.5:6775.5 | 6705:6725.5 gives 1.0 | 10.3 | 9.65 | 9.86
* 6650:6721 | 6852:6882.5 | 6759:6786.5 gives 1.3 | 10.6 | 9.56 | 9.4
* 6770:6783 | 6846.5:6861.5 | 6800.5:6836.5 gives -0.1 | 9.62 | 9.39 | 9.16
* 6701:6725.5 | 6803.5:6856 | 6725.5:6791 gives 1.4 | 9.87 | 9.51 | 9.48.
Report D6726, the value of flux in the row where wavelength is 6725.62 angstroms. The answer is 9.268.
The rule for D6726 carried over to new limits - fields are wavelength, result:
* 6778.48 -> 9.912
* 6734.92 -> 9.347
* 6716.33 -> 8.327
